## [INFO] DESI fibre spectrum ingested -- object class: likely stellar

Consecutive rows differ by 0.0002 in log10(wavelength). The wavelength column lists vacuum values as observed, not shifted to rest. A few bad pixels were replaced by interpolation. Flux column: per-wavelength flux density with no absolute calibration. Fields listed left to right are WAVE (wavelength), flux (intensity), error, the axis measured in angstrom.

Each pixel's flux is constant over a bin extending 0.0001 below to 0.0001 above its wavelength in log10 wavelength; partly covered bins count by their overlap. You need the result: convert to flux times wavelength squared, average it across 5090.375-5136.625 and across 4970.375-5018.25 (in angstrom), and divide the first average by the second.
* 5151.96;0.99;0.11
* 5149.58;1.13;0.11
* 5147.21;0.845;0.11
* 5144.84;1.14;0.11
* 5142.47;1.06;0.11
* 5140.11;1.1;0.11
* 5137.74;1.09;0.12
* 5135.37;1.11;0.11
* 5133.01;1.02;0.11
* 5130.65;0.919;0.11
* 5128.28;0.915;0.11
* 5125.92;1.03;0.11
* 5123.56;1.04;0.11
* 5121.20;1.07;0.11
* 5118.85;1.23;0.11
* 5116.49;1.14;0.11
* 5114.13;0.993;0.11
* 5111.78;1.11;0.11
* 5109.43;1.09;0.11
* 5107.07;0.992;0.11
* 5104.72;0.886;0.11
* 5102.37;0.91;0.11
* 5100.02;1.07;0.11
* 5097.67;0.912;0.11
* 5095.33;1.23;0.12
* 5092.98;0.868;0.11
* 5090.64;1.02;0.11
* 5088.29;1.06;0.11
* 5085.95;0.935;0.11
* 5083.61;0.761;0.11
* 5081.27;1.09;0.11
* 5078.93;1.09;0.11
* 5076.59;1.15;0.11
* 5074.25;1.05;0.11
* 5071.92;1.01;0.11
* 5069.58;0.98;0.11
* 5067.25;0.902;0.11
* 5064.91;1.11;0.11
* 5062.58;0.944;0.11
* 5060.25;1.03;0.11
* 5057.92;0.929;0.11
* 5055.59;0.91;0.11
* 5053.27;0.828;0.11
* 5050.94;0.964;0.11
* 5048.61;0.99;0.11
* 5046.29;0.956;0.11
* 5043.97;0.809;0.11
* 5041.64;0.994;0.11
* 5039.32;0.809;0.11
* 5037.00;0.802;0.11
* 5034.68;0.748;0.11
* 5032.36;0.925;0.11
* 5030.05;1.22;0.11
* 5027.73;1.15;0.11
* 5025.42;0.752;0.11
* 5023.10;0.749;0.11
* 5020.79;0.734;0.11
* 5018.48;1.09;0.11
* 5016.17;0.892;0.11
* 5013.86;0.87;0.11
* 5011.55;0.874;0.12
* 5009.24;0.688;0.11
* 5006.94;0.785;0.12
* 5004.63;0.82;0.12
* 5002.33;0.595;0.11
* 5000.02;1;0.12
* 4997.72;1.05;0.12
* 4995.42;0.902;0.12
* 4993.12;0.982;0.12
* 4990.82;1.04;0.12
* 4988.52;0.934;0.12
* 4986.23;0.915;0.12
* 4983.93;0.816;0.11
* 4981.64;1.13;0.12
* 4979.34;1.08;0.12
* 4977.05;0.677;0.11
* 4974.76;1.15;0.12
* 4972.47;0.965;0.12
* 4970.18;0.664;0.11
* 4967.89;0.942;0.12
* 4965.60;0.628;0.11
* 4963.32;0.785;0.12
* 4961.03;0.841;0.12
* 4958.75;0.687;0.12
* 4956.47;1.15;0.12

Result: 1.19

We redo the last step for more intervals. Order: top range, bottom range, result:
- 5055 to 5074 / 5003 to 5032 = 1.13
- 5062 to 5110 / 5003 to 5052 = 1.16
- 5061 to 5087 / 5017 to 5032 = 1.08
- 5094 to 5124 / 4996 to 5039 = 1.25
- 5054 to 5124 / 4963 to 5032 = 1.17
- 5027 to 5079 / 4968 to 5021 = 1.10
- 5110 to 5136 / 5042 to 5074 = 1.13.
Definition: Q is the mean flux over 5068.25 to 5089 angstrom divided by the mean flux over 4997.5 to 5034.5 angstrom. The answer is 1.15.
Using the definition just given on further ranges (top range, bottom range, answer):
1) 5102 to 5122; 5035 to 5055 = 1.18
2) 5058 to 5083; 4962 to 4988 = 1.15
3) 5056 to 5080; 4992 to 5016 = 1.18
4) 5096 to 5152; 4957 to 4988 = 1.18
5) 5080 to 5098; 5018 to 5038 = 1.10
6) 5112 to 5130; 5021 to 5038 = 1.18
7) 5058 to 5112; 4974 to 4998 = 1.04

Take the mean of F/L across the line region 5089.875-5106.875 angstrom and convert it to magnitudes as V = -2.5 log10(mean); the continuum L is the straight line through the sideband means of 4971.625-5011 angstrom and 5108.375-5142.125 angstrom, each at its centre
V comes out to 0.05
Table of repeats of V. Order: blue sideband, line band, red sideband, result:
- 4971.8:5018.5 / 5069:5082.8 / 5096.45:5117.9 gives -0.076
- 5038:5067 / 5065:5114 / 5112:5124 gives 0.021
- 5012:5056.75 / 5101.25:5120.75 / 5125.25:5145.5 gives -0.039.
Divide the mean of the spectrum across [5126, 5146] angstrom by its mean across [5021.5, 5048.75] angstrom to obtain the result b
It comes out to 1.16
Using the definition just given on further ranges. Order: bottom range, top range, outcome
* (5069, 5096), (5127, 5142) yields 1.01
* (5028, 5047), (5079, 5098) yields 1.08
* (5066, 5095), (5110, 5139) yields 1.06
